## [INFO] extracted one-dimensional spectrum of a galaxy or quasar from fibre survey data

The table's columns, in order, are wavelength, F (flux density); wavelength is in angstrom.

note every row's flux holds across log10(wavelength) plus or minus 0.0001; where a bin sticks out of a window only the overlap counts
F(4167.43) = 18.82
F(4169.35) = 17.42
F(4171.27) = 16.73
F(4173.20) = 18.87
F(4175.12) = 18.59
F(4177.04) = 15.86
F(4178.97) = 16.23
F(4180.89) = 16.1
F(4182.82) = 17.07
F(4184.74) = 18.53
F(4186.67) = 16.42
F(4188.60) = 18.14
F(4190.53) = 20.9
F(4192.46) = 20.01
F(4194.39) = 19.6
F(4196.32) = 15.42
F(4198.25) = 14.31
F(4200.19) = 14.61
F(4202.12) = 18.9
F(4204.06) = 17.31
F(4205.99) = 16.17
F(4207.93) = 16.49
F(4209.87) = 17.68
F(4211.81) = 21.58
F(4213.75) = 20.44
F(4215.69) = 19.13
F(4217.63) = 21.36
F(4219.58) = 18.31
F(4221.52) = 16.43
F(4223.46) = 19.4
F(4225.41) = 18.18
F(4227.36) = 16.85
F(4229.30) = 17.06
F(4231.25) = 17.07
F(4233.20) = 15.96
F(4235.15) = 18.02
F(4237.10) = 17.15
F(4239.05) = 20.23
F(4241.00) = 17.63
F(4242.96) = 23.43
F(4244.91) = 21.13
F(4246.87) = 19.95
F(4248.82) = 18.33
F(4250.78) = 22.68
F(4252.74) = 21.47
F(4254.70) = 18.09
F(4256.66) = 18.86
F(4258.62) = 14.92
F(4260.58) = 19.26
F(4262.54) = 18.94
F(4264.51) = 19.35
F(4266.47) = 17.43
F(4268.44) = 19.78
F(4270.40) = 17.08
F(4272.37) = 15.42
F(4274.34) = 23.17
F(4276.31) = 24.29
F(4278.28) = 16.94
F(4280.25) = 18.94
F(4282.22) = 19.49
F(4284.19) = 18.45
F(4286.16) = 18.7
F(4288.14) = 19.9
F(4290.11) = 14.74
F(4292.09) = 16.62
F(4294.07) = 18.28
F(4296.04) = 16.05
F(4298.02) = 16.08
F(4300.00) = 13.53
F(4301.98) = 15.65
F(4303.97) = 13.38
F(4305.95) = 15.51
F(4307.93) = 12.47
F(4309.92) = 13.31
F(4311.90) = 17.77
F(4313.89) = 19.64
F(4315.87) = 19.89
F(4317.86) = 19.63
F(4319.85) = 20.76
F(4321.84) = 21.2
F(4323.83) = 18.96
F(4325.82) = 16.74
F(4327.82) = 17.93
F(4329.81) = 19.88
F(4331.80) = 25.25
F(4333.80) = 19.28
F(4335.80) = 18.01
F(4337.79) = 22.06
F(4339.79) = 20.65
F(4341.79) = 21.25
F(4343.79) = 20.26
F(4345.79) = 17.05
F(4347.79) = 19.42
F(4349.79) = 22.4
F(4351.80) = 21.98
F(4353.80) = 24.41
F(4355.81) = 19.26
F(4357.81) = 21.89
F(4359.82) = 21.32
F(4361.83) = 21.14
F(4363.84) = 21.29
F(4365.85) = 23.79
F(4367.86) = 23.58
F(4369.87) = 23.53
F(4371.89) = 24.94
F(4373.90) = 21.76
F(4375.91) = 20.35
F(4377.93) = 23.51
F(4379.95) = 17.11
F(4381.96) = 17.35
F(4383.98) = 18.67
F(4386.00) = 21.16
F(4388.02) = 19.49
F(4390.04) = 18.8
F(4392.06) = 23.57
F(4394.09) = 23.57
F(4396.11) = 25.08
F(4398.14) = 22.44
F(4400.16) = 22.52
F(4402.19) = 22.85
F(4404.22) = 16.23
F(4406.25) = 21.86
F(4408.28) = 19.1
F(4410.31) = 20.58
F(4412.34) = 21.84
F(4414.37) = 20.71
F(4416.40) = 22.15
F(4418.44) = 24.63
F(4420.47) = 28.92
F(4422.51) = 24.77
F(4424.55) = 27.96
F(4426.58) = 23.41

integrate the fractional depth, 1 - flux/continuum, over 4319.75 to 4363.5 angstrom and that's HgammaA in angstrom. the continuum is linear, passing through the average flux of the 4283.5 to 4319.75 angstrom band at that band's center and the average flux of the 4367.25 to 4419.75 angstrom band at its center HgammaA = -4.0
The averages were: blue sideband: 16.7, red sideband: 21.5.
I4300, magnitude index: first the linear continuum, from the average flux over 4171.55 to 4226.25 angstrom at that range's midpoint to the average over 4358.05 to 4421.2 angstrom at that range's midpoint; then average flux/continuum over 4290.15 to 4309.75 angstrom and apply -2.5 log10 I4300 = 0.30 mag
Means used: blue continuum 17.9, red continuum 21.7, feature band 15.2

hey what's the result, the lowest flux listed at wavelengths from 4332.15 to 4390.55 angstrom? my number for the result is 17.05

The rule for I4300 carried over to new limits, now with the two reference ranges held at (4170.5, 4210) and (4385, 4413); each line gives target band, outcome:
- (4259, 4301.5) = 0.053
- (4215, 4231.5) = -0.017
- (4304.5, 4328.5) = 0.118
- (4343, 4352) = 0.016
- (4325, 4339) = 0.007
